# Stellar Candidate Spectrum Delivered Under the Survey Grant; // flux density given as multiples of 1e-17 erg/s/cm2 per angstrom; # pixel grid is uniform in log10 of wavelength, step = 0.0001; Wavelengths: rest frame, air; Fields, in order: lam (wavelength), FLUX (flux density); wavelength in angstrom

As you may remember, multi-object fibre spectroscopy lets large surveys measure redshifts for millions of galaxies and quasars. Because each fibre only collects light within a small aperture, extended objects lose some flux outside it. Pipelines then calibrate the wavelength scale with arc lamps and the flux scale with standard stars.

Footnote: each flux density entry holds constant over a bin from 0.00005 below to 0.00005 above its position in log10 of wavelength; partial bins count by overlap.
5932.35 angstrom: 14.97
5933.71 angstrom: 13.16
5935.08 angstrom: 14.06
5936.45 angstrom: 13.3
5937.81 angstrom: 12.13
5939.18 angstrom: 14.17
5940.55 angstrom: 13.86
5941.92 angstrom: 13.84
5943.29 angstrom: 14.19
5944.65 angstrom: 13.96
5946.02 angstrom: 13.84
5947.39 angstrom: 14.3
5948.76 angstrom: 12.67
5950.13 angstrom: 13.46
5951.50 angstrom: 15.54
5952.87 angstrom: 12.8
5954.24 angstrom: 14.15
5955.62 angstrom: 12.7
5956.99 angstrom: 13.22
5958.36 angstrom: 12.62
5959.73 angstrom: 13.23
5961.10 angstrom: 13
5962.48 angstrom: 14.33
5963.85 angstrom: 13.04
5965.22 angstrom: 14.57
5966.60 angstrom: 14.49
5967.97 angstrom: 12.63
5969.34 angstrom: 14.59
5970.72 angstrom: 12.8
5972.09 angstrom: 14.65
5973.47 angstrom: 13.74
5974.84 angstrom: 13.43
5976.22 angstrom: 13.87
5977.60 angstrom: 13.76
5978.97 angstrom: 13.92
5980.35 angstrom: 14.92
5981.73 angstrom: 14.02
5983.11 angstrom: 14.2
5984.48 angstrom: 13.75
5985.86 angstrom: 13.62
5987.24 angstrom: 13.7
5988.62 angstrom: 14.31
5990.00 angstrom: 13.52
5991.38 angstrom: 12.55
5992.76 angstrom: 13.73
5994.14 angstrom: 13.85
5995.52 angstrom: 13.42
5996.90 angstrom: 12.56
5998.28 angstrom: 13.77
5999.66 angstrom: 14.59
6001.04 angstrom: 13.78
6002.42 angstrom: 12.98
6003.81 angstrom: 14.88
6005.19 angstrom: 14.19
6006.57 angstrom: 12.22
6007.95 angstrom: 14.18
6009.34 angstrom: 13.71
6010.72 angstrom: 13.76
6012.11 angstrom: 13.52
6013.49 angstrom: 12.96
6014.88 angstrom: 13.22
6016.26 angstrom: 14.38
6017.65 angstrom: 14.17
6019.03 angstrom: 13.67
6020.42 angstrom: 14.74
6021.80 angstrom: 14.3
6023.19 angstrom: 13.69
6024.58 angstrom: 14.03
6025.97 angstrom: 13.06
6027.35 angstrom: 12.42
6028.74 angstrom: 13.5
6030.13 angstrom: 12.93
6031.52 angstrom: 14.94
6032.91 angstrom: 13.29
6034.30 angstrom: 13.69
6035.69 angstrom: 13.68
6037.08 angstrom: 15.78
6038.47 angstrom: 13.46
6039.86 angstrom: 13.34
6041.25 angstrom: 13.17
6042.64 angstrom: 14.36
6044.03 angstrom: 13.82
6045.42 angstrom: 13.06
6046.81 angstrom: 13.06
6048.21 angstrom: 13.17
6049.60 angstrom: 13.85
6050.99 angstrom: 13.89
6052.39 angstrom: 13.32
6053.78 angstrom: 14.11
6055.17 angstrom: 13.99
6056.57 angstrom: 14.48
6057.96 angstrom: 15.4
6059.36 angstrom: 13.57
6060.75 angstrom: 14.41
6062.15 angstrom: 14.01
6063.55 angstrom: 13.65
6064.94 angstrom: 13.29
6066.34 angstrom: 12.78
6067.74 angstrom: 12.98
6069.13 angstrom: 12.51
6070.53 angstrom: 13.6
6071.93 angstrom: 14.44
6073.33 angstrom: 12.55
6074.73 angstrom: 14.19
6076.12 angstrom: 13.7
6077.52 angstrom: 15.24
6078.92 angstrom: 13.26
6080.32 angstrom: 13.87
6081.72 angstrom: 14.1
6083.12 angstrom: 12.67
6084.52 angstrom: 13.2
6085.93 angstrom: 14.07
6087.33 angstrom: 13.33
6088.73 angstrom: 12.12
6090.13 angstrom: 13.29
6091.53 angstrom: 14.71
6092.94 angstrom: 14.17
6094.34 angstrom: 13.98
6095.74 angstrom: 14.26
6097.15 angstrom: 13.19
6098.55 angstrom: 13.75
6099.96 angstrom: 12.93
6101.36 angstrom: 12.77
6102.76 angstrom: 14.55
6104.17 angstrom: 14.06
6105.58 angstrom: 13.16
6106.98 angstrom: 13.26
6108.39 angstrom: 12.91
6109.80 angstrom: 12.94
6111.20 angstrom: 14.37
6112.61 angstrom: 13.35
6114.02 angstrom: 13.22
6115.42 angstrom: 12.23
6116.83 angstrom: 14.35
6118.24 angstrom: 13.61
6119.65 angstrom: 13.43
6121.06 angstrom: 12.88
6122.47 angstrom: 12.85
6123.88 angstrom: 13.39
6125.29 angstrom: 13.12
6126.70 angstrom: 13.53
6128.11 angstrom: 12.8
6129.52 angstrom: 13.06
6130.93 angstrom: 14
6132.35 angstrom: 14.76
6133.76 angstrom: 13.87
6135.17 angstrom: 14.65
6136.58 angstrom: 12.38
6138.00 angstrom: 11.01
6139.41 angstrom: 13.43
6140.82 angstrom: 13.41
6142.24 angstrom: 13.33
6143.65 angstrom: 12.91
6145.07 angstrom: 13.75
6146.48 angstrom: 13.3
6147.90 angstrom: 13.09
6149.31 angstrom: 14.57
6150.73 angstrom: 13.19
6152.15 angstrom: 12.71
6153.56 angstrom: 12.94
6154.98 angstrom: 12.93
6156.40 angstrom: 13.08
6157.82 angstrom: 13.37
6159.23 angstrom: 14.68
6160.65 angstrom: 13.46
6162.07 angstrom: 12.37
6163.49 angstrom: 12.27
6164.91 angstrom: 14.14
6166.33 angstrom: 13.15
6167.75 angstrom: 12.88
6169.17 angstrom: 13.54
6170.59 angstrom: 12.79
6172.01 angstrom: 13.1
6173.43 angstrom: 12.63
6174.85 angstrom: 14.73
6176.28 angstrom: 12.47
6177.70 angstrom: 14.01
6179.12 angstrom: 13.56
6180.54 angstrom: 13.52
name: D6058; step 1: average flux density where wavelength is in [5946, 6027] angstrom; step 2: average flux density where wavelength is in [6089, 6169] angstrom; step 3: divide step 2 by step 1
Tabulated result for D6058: 1.0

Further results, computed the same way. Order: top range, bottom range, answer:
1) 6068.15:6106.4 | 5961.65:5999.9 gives 0.99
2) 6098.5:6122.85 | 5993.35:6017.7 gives 0.98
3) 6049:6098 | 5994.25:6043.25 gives 1.00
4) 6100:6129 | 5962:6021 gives 0.97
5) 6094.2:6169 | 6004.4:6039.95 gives 0.97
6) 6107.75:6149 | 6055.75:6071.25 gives 0.97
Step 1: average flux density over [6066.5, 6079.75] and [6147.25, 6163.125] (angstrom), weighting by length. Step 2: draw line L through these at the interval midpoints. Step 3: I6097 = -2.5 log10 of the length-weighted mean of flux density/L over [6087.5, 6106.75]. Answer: -0.01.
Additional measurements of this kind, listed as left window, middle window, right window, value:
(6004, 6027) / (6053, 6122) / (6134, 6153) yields -0.012 mag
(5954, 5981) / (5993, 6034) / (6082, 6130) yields -0.008 mag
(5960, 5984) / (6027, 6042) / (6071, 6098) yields 0.007 mag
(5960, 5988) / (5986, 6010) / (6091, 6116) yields 0.012 mag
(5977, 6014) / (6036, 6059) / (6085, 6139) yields -0.023 mag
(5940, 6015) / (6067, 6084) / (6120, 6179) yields -0.010 mag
